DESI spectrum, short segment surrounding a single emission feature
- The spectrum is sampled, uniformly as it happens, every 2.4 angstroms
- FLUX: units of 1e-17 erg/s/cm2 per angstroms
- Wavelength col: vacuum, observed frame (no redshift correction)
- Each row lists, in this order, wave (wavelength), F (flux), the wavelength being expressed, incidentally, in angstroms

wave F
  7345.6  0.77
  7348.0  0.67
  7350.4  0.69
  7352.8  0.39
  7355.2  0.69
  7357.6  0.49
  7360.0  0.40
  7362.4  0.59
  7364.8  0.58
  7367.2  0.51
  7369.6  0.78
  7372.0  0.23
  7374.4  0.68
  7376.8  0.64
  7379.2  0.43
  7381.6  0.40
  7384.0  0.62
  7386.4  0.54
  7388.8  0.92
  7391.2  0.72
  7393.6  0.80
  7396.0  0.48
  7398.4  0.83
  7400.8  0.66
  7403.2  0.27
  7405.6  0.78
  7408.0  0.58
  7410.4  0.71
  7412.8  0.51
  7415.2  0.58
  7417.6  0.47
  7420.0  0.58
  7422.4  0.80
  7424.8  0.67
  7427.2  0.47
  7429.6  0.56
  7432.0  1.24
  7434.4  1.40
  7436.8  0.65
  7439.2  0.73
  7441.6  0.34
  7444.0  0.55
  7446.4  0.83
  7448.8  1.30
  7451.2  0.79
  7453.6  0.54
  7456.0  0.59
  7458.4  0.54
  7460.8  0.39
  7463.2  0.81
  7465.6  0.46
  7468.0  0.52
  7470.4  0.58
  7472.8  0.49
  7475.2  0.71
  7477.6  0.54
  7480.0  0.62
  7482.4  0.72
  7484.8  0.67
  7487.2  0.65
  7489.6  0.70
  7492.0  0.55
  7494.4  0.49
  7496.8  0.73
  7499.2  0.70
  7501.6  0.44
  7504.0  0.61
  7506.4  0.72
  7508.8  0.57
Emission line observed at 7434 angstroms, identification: [S II]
